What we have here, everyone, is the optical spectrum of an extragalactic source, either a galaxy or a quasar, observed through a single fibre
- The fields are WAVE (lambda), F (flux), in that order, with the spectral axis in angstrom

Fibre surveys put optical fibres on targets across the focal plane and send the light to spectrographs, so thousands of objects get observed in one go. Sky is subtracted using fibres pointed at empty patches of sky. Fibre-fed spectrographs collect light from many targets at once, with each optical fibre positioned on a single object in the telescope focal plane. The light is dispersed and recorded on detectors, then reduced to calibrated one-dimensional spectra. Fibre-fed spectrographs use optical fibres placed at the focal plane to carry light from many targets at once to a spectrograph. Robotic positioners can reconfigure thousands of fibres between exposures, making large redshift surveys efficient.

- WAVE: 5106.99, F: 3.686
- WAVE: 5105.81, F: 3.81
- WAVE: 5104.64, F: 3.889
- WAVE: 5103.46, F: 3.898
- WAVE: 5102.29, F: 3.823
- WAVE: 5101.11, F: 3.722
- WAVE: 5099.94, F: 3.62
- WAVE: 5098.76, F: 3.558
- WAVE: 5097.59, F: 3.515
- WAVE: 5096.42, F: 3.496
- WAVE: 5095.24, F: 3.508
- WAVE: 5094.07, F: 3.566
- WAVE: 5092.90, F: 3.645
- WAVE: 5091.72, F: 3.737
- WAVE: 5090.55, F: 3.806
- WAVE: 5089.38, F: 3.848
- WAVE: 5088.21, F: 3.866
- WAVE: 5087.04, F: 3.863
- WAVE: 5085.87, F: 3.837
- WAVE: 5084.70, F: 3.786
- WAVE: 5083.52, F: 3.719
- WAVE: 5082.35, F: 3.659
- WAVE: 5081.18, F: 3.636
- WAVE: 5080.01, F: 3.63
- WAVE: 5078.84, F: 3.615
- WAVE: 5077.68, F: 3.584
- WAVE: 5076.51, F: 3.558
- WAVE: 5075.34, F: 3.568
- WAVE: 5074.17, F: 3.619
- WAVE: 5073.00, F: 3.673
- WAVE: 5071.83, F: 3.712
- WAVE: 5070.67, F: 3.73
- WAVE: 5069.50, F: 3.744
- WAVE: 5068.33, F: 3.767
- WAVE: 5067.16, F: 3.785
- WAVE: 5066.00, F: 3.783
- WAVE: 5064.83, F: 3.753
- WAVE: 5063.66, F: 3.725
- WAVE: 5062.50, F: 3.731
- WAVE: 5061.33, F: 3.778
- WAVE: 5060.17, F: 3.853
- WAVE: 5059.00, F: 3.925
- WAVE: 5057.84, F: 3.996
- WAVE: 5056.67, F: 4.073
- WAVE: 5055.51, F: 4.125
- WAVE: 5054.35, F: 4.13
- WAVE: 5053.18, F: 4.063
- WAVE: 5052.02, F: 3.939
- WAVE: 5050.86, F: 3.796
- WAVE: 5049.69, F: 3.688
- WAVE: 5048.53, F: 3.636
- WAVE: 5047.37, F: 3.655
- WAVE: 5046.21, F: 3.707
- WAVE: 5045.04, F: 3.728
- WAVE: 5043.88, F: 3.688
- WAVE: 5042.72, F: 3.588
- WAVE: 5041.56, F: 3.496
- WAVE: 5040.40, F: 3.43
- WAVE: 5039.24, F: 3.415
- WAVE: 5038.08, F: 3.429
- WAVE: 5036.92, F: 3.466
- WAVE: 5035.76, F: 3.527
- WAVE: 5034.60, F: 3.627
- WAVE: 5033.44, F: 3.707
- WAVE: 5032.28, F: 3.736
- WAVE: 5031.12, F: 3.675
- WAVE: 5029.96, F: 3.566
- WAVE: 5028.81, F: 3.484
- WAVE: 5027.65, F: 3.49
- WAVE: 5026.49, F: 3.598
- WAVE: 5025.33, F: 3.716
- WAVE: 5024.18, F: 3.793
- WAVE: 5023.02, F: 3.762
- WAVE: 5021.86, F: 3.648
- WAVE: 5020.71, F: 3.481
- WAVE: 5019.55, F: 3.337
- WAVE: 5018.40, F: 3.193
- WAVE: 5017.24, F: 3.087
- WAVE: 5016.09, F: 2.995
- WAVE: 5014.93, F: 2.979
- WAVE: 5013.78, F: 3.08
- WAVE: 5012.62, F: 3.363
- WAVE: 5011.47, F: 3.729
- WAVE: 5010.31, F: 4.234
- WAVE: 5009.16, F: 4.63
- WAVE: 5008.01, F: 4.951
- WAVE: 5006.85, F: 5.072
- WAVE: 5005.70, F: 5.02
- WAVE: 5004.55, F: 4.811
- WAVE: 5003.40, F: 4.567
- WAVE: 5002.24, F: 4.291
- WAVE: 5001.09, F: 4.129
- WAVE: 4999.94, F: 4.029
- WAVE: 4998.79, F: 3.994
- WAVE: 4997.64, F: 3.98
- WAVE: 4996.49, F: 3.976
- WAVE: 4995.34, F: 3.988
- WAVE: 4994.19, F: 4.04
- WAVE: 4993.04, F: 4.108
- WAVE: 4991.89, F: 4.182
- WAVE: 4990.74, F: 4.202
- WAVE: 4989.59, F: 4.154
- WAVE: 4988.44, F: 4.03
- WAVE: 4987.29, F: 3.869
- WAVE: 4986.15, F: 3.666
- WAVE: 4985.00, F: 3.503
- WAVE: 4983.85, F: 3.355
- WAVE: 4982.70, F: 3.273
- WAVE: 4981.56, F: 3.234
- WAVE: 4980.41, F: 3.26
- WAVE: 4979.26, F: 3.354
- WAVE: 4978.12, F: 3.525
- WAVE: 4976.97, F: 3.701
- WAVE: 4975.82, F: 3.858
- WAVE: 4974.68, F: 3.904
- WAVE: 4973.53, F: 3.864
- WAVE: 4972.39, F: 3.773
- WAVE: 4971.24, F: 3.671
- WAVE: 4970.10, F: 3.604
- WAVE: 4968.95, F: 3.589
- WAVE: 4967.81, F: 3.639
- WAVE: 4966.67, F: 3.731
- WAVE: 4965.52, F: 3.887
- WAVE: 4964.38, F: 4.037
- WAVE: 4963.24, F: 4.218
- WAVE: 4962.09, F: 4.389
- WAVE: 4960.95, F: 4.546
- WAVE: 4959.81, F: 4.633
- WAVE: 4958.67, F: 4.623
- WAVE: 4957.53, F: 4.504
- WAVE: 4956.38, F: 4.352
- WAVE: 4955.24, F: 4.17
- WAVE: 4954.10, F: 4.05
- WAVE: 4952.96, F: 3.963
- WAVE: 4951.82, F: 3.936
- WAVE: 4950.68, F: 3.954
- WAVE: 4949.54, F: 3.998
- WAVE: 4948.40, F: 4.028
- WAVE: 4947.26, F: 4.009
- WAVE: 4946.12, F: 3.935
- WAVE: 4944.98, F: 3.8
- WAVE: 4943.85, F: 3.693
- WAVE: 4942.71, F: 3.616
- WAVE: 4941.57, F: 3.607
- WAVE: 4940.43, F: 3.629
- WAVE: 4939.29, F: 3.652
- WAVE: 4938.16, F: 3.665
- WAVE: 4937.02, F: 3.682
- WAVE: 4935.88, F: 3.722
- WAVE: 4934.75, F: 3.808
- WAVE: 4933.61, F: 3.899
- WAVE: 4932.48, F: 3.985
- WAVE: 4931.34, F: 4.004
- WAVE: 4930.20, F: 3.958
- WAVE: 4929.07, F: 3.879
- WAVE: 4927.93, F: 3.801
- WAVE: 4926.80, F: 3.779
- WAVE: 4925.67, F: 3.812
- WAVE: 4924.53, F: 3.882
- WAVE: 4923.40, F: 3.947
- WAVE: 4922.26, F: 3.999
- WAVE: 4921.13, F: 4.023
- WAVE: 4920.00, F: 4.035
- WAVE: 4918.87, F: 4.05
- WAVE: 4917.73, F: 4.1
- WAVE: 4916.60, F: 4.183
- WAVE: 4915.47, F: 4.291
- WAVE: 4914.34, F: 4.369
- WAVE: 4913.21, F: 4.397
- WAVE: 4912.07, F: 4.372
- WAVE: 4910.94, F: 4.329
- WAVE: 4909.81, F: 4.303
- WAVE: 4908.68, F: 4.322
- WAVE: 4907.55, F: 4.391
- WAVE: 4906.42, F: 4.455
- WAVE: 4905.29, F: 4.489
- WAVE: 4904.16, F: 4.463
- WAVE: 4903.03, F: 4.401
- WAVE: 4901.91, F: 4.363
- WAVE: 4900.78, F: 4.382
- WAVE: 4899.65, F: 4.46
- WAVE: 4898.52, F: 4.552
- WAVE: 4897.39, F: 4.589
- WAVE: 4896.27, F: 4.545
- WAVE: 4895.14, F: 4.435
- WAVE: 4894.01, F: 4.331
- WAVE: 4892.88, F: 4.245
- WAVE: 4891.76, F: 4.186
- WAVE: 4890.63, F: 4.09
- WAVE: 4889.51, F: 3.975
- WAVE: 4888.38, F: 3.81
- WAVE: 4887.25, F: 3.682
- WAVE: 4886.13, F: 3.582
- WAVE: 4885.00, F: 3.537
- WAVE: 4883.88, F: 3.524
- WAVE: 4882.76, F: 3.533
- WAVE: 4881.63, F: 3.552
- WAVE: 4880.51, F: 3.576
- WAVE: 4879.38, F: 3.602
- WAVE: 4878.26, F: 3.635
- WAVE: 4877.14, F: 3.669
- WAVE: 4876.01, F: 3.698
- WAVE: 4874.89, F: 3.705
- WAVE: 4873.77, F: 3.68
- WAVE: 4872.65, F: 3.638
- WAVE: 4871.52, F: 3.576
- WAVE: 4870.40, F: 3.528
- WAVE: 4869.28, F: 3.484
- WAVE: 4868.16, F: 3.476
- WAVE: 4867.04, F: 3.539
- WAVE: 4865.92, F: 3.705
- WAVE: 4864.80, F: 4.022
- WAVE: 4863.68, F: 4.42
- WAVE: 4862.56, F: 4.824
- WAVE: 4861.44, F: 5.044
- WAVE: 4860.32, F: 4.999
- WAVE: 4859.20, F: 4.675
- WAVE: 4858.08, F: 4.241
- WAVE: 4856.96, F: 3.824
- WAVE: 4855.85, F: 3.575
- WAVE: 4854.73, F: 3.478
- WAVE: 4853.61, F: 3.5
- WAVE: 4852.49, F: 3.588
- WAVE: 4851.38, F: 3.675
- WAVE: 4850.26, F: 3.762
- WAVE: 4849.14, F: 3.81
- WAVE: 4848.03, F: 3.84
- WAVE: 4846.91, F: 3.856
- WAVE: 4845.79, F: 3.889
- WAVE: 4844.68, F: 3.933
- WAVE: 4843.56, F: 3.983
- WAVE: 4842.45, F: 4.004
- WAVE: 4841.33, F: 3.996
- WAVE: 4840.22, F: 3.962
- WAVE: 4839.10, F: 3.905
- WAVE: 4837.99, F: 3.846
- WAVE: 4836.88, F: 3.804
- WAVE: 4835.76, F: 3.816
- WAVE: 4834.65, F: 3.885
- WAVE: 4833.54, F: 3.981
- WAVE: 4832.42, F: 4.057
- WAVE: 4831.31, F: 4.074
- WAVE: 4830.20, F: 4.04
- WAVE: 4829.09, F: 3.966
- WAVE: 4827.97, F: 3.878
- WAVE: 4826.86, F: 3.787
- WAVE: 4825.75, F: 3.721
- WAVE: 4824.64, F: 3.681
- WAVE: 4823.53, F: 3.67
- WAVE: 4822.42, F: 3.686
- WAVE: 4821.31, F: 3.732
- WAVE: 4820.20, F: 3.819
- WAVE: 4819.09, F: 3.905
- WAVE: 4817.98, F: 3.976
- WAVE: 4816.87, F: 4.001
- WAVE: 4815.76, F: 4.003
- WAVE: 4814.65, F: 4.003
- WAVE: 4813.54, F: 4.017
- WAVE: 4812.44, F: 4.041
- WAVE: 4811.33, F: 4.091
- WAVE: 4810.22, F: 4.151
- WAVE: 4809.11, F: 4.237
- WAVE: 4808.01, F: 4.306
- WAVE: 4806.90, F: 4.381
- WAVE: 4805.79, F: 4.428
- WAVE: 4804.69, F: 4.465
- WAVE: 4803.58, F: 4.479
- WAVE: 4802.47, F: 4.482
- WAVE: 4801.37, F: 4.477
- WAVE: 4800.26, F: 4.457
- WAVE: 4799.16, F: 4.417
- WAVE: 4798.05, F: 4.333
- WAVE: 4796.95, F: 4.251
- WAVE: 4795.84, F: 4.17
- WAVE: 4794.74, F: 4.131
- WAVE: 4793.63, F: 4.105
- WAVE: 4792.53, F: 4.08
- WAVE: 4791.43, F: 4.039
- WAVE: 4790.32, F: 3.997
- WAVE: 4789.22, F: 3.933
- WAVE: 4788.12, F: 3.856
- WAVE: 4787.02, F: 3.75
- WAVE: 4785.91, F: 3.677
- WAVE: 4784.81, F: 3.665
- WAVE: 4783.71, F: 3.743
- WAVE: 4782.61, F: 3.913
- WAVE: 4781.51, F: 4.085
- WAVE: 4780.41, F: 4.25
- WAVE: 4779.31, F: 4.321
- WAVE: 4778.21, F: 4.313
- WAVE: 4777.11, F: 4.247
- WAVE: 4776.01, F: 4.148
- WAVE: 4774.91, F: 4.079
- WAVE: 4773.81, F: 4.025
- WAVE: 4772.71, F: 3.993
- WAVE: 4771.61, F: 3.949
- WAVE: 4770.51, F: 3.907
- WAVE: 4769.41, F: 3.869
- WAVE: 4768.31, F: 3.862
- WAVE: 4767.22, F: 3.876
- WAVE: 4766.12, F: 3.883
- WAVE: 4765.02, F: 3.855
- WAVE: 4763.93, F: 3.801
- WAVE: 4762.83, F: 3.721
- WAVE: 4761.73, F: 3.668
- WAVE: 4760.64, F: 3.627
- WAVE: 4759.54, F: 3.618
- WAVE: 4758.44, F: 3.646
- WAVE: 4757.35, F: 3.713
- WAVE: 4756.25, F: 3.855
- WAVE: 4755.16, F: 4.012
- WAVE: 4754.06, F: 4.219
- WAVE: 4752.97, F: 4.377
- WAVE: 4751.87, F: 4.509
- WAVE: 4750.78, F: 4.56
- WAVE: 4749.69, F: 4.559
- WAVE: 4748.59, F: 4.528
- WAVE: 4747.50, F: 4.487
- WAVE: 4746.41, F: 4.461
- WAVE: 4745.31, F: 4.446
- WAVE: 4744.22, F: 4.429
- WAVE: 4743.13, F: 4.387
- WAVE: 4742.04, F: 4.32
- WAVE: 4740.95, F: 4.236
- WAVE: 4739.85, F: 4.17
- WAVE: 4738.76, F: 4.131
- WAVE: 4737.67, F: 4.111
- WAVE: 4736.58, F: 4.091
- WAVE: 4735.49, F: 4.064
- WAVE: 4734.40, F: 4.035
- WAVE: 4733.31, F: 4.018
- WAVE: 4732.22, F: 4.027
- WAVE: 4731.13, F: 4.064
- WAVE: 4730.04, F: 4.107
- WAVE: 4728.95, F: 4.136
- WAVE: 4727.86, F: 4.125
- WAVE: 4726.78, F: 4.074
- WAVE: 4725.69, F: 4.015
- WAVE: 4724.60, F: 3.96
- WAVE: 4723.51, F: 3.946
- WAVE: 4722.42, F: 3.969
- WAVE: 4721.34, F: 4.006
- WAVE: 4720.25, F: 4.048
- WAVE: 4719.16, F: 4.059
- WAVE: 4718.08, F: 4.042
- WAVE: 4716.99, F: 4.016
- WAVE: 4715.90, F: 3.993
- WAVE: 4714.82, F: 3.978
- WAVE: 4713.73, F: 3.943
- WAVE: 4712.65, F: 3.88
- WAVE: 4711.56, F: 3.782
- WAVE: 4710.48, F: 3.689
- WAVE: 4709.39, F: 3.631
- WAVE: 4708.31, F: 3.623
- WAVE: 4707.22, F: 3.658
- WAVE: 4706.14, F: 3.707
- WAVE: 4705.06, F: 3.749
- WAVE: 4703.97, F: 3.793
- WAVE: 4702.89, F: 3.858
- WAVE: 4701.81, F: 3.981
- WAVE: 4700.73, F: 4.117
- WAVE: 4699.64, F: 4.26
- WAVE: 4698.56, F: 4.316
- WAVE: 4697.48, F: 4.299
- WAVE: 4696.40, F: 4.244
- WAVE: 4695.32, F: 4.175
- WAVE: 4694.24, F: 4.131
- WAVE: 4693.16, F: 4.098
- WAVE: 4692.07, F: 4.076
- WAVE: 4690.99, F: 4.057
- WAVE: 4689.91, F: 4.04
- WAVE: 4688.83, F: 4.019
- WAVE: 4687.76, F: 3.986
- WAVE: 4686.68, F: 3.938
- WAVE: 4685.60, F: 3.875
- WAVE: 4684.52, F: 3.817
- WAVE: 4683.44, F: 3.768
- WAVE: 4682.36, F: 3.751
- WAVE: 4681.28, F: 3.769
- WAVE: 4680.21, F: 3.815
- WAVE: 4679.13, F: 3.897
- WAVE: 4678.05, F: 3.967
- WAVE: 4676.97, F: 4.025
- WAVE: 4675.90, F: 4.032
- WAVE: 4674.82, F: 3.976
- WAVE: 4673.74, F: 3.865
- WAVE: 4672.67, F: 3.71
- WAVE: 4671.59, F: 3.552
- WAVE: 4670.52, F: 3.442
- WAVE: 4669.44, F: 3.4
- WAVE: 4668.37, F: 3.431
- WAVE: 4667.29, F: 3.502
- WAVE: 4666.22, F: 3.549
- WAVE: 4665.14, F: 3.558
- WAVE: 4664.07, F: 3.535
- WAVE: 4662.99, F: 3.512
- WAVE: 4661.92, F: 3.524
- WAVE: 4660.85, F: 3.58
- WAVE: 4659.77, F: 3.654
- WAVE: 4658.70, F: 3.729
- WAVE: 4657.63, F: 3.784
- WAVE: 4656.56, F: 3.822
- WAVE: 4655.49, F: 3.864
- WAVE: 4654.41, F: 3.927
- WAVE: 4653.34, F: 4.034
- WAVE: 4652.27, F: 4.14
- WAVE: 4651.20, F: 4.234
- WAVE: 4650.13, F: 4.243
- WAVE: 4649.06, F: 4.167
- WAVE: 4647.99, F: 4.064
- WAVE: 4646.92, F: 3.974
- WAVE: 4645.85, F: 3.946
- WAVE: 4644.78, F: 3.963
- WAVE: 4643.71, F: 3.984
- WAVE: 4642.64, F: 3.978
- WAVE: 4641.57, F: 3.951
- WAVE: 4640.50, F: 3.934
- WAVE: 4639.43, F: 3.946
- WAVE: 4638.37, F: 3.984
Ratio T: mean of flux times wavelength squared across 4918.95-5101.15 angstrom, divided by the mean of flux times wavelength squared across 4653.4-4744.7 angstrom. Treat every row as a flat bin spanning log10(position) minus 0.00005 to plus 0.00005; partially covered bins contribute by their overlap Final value 1.1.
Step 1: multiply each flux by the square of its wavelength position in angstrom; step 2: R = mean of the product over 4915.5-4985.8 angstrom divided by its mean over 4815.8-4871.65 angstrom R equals 1.0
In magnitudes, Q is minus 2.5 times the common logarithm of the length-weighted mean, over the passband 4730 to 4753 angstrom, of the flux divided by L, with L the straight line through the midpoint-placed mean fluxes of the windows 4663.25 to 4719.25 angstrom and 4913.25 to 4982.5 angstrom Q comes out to -0.107 mag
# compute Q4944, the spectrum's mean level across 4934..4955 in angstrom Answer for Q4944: 3.83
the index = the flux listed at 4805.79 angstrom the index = 4.428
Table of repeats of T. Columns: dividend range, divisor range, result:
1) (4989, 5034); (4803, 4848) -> 1.05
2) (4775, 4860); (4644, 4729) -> 1.09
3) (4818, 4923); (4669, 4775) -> 1.06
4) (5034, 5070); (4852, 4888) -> 1.06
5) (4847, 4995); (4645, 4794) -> 1.08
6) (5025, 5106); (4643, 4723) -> 1.12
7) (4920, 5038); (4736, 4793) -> 1.04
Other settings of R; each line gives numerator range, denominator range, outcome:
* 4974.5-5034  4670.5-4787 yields 1.07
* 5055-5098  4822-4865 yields 1.03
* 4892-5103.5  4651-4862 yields 1.07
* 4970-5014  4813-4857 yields 1.10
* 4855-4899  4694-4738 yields 1.06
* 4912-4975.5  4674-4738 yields 1.10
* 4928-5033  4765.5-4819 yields 1.02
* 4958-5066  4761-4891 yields 1.04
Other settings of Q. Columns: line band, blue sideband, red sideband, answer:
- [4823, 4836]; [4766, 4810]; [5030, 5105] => 0.048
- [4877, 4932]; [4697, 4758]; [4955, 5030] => -0.036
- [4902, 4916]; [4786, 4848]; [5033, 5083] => -0.124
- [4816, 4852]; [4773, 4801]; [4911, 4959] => 0.048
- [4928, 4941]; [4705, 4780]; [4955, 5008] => 0.059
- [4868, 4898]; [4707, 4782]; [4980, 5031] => 0.034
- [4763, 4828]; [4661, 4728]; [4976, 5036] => -0.051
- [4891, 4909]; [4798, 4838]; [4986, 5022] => -0.101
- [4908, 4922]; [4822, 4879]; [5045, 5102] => -0.104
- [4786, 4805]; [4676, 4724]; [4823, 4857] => -0.085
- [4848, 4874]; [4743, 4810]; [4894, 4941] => 0.056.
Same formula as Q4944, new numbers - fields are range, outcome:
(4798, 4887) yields 3.94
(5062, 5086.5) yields 3.7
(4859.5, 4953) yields 4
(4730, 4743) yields 4.12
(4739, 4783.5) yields 4.1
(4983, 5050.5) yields 3.79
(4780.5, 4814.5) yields 4.14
